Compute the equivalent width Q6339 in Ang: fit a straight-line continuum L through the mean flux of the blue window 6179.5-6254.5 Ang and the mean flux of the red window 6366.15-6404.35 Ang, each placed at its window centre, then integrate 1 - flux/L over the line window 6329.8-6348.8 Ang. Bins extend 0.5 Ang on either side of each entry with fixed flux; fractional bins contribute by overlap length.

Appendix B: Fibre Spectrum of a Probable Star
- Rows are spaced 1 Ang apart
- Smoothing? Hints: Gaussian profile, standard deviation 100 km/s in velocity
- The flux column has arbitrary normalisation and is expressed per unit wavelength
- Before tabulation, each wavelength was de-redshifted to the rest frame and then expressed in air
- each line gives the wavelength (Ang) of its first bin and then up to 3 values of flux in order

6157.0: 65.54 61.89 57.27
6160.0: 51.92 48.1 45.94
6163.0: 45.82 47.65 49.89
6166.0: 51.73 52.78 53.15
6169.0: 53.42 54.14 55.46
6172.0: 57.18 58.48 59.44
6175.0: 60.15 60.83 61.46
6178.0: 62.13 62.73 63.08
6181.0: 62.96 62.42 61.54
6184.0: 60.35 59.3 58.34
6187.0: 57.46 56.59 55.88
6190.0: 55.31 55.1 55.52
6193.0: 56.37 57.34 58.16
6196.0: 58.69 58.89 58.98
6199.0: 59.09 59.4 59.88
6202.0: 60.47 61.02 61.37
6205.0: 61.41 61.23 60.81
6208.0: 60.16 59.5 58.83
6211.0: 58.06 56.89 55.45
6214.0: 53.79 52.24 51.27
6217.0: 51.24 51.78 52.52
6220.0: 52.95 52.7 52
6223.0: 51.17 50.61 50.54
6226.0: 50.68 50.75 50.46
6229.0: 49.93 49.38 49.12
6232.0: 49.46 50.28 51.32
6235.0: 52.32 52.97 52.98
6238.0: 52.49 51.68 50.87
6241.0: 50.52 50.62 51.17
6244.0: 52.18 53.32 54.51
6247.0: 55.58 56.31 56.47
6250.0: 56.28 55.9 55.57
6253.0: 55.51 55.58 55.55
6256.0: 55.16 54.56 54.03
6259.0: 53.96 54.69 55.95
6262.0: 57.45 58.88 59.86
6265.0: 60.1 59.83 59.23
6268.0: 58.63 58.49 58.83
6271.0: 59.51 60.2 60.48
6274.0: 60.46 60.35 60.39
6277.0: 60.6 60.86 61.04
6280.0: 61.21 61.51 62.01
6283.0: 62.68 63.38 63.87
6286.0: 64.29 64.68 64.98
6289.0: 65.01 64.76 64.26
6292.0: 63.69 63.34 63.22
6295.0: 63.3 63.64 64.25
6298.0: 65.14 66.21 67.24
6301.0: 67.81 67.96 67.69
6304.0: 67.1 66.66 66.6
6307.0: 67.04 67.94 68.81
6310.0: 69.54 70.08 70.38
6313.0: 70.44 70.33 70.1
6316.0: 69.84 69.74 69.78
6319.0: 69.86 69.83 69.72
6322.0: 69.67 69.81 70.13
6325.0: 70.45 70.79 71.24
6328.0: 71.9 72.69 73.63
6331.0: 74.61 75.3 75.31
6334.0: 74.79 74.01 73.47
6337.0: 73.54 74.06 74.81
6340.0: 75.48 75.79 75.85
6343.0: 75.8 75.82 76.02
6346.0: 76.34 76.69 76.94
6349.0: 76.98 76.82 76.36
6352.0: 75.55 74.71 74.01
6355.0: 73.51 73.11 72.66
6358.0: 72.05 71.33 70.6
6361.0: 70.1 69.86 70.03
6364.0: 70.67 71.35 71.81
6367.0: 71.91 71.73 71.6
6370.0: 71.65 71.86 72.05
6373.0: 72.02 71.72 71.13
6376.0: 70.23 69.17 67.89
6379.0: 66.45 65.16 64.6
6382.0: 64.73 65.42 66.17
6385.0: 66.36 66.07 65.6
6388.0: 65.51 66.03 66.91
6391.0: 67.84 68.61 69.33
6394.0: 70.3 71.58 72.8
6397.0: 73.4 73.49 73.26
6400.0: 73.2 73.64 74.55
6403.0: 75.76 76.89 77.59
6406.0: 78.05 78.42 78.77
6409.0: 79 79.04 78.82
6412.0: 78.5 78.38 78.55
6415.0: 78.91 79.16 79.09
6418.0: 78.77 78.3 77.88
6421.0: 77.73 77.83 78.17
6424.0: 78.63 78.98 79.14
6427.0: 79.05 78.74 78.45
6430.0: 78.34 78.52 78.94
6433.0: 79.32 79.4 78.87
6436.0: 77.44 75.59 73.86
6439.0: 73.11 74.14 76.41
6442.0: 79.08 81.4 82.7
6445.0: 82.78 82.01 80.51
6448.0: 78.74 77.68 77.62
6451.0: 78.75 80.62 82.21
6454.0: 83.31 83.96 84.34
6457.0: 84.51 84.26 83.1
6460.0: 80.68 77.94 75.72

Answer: -2.7 Ang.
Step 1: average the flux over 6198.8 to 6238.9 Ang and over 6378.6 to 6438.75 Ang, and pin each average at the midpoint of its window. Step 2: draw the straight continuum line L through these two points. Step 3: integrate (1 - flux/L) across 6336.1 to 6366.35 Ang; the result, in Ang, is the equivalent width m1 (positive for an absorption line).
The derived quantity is -2.5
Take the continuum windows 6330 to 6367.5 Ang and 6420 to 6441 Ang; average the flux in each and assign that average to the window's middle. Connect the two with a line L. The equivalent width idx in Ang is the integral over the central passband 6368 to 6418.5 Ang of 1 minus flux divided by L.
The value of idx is 2.5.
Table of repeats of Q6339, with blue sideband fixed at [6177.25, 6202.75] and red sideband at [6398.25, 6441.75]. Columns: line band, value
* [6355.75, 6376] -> 0.5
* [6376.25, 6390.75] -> 1.6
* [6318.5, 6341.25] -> -0.7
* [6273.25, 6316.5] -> 1.5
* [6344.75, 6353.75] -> -0.5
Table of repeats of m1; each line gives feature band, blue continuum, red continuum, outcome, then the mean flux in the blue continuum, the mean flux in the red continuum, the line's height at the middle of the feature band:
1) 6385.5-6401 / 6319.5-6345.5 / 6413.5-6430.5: 1.4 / 73.3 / 78.6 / 76.9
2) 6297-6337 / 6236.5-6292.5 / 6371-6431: -3.7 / 58.1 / 73.6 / 64.1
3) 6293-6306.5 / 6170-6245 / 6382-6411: -0.4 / 55.9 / 71.9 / 63.7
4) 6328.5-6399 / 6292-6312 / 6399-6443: 0.4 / 66.5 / 77.7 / 72.3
